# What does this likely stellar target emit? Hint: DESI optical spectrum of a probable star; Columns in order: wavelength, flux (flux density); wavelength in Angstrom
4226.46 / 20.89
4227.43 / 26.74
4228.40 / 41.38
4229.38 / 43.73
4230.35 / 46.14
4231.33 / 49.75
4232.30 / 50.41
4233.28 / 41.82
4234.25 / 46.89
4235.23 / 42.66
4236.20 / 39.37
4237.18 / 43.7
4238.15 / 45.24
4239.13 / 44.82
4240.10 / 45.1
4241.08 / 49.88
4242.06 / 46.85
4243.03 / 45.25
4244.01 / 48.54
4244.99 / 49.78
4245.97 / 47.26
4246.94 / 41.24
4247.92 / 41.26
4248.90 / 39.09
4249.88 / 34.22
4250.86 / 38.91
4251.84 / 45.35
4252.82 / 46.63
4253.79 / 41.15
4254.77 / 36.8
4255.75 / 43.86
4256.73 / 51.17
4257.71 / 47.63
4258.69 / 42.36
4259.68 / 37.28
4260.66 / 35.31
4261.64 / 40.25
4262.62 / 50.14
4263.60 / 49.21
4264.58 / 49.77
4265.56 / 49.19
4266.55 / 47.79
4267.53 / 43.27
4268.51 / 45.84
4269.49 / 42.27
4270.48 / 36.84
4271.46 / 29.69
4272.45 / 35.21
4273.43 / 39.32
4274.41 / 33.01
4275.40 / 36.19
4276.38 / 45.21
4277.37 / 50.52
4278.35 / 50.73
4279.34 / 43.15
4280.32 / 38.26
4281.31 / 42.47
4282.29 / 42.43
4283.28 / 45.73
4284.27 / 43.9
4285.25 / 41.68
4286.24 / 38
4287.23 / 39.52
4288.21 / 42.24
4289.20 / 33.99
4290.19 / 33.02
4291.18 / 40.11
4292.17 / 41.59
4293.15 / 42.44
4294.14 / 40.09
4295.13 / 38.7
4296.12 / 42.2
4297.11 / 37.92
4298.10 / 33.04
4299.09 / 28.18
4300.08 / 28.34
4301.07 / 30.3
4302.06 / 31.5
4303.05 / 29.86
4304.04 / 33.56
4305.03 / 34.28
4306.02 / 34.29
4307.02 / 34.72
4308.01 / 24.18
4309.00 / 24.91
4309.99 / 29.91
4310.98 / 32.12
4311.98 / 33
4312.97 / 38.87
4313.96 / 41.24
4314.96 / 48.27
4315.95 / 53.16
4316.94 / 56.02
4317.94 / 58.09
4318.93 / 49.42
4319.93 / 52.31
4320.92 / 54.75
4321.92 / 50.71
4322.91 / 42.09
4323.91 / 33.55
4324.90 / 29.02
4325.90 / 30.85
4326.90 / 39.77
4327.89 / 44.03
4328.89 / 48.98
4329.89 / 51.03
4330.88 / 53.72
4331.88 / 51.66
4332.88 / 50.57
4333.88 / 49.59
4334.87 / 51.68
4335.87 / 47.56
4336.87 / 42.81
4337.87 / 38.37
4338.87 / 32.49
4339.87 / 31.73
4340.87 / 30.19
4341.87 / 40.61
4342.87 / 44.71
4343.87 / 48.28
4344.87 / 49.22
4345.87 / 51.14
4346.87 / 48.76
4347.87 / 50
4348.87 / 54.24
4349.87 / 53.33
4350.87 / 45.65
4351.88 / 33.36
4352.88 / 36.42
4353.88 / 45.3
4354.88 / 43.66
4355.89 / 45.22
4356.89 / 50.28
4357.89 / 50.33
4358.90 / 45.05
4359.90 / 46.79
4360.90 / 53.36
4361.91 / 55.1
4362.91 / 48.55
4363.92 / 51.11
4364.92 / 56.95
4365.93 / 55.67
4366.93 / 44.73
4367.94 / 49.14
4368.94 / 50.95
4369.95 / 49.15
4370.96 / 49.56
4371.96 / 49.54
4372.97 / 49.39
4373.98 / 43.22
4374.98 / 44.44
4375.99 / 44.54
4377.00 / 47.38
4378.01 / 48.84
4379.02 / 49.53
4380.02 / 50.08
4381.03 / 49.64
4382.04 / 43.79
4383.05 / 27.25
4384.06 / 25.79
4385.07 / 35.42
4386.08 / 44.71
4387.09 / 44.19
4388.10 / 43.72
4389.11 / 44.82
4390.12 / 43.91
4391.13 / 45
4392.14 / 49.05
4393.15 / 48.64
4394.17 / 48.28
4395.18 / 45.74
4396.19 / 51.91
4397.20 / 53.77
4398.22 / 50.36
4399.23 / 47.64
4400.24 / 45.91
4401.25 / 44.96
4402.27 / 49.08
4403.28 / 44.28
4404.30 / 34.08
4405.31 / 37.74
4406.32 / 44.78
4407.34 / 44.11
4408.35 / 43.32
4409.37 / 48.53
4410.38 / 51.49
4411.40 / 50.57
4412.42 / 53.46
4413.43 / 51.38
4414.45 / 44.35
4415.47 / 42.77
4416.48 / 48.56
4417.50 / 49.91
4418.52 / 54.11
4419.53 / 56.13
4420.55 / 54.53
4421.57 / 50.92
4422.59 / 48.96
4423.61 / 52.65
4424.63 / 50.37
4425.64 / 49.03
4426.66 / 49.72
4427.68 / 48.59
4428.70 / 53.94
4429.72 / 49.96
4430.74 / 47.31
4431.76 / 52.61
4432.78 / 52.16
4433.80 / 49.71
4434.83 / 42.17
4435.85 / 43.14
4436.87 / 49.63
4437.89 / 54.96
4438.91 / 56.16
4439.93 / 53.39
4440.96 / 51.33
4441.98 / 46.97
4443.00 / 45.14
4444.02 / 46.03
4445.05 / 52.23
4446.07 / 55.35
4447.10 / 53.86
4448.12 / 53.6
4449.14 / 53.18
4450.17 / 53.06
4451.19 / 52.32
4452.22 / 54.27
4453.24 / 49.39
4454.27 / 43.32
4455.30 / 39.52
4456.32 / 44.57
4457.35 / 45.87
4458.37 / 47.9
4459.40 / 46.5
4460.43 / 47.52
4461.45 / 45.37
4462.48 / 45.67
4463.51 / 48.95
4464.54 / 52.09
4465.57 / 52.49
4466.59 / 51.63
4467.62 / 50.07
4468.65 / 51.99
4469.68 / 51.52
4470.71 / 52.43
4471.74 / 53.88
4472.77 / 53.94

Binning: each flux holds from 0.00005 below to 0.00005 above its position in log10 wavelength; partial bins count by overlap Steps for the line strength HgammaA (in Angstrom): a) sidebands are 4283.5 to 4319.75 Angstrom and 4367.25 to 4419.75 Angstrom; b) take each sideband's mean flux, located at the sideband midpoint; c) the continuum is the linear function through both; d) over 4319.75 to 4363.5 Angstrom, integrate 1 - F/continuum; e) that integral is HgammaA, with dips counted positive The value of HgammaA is -3.9 Angstrom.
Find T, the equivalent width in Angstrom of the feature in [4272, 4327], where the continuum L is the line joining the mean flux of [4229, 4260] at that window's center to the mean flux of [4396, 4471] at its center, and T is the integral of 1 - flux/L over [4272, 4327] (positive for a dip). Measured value 7.7 Angstrom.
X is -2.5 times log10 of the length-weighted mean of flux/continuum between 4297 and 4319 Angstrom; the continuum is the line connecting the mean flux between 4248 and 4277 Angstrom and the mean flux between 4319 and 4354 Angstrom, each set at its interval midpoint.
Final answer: 0.19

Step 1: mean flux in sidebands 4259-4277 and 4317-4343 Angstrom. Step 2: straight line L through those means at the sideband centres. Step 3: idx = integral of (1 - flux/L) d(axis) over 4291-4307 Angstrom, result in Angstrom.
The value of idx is 2.8 Angstrom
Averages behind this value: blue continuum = 41.5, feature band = 35.3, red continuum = 44.4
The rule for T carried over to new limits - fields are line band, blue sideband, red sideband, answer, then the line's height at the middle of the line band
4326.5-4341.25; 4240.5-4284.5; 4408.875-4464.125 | 0.4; 45.8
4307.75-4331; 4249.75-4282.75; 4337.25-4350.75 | 0.6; 43.6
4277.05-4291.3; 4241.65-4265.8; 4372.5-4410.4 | 0.8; 44.1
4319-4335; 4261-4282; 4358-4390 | -0.4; 44.8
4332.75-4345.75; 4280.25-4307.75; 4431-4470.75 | -0.7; 40.7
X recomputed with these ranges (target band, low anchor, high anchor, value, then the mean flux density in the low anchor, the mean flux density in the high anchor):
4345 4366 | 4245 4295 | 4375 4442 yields -0.07 mag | 41.9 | 47.4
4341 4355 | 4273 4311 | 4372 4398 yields -0.09 mag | 37.3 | 45.1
